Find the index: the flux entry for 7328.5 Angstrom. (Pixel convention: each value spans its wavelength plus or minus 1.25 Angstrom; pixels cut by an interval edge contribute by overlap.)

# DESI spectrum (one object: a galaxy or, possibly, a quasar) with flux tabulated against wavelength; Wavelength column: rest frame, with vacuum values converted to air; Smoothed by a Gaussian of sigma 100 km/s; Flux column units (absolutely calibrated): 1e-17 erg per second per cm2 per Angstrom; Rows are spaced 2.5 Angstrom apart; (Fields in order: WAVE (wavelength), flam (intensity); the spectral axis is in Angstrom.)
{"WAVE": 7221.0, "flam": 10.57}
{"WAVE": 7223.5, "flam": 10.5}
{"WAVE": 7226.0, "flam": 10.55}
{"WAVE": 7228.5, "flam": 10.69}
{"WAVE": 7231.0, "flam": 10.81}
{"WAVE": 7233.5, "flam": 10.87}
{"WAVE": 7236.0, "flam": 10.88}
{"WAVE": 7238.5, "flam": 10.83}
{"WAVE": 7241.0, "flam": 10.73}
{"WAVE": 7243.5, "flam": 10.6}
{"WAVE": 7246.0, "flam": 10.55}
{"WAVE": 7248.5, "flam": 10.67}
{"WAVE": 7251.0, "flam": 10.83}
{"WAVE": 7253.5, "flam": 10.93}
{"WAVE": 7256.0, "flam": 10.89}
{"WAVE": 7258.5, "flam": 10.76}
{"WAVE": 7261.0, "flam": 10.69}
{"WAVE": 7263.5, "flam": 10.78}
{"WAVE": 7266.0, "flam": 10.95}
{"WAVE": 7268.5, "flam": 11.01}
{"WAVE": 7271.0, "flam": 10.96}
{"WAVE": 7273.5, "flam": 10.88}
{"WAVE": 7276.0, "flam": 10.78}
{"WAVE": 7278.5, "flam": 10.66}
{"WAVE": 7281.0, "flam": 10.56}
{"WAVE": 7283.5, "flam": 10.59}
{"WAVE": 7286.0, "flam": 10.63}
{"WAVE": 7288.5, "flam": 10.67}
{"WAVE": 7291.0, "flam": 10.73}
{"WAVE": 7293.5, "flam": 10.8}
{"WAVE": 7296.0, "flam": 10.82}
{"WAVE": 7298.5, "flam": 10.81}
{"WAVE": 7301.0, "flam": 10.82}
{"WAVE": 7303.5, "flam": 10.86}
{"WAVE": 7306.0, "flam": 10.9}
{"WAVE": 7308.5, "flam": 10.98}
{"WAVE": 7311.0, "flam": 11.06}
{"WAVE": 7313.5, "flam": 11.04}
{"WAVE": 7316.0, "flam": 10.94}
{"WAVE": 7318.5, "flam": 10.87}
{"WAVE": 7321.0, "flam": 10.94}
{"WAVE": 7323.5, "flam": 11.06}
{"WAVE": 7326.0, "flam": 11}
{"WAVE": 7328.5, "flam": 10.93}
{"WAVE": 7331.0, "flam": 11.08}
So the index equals 10.93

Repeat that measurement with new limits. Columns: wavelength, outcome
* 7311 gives 11.06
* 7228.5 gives 10.69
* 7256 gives 10.89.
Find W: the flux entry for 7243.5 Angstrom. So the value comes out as 10.6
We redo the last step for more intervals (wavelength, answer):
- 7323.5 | 11.06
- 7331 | 11.08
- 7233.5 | 10.87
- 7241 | 10.73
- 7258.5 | 10.76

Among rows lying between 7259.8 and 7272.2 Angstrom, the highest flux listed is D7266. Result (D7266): 11.01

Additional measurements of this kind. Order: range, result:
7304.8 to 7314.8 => 11.06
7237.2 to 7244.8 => 10.83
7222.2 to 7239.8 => 10.88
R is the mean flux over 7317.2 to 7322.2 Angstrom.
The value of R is 10.9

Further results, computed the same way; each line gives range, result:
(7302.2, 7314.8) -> 11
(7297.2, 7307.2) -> 10.8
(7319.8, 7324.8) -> 11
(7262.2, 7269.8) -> 10.9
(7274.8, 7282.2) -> 10.7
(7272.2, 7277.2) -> 10.8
